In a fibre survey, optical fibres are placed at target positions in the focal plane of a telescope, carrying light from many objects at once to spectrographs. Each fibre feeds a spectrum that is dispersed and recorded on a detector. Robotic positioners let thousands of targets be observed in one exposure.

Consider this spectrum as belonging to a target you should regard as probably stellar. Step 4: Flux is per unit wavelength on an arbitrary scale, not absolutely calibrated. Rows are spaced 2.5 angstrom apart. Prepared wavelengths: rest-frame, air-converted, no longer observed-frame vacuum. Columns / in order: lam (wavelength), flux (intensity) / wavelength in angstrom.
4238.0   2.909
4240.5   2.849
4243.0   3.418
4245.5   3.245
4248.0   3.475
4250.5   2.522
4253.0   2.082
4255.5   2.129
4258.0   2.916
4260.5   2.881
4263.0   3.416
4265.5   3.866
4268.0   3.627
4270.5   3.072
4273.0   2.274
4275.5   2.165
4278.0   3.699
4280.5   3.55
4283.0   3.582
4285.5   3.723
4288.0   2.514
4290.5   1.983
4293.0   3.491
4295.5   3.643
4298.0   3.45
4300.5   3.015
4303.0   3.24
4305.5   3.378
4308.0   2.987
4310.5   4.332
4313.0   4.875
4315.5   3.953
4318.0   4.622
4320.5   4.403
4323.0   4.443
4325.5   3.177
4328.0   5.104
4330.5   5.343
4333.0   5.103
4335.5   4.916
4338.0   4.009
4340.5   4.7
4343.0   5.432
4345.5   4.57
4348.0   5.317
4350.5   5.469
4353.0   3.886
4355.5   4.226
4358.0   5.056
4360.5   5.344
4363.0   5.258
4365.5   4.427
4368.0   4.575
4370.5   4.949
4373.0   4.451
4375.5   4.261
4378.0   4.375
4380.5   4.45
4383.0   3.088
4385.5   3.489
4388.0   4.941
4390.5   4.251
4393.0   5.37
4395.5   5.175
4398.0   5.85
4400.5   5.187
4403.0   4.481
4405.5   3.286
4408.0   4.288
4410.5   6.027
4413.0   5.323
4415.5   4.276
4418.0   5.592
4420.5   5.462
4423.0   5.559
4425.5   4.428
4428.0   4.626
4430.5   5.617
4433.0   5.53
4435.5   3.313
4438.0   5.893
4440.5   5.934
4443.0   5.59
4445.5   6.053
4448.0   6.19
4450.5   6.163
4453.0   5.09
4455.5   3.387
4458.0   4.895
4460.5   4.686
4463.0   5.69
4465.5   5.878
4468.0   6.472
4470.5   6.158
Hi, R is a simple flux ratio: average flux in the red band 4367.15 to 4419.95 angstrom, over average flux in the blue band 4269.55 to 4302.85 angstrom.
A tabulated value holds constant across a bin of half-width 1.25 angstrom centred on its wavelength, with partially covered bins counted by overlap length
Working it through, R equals 1.51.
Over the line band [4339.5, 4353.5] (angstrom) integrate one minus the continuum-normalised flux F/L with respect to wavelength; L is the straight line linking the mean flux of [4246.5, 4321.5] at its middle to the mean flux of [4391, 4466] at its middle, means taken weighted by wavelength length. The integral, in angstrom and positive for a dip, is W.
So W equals -2.9 angstrom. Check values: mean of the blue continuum 3.29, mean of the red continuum 5.15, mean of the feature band 4.95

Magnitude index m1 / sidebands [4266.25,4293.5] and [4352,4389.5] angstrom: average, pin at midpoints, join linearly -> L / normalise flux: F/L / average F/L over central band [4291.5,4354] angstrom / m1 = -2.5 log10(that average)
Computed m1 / -0.14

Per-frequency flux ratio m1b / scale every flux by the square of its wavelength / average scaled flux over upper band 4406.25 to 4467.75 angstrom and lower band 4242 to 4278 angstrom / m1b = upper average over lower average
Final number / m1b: 1.92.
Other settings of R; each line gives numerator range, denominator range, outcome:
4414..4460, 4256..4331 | 1.47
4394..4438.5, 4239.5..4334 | 1.44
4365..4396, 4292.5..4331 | 1.12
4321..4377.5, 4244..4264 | 1.67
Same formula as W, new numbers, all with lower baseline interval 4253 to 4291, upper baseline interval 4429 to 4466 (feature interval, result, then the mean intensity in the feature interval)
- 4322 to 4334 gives -2.8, 4.63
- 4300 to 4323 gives -2.5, 3.93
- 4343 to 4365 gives -4.4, 4.91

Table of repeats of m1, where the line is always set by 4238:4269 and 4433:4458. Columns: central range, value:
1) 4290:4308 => 0.113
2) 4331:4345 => -0.203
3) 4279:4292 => 0.102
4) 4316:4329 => -0.127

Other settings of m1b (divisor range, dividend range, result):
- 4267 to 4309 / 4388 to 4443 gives 1.70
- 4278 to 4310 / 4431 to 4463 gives 1.73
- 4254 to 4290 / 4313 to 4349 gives 1.56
